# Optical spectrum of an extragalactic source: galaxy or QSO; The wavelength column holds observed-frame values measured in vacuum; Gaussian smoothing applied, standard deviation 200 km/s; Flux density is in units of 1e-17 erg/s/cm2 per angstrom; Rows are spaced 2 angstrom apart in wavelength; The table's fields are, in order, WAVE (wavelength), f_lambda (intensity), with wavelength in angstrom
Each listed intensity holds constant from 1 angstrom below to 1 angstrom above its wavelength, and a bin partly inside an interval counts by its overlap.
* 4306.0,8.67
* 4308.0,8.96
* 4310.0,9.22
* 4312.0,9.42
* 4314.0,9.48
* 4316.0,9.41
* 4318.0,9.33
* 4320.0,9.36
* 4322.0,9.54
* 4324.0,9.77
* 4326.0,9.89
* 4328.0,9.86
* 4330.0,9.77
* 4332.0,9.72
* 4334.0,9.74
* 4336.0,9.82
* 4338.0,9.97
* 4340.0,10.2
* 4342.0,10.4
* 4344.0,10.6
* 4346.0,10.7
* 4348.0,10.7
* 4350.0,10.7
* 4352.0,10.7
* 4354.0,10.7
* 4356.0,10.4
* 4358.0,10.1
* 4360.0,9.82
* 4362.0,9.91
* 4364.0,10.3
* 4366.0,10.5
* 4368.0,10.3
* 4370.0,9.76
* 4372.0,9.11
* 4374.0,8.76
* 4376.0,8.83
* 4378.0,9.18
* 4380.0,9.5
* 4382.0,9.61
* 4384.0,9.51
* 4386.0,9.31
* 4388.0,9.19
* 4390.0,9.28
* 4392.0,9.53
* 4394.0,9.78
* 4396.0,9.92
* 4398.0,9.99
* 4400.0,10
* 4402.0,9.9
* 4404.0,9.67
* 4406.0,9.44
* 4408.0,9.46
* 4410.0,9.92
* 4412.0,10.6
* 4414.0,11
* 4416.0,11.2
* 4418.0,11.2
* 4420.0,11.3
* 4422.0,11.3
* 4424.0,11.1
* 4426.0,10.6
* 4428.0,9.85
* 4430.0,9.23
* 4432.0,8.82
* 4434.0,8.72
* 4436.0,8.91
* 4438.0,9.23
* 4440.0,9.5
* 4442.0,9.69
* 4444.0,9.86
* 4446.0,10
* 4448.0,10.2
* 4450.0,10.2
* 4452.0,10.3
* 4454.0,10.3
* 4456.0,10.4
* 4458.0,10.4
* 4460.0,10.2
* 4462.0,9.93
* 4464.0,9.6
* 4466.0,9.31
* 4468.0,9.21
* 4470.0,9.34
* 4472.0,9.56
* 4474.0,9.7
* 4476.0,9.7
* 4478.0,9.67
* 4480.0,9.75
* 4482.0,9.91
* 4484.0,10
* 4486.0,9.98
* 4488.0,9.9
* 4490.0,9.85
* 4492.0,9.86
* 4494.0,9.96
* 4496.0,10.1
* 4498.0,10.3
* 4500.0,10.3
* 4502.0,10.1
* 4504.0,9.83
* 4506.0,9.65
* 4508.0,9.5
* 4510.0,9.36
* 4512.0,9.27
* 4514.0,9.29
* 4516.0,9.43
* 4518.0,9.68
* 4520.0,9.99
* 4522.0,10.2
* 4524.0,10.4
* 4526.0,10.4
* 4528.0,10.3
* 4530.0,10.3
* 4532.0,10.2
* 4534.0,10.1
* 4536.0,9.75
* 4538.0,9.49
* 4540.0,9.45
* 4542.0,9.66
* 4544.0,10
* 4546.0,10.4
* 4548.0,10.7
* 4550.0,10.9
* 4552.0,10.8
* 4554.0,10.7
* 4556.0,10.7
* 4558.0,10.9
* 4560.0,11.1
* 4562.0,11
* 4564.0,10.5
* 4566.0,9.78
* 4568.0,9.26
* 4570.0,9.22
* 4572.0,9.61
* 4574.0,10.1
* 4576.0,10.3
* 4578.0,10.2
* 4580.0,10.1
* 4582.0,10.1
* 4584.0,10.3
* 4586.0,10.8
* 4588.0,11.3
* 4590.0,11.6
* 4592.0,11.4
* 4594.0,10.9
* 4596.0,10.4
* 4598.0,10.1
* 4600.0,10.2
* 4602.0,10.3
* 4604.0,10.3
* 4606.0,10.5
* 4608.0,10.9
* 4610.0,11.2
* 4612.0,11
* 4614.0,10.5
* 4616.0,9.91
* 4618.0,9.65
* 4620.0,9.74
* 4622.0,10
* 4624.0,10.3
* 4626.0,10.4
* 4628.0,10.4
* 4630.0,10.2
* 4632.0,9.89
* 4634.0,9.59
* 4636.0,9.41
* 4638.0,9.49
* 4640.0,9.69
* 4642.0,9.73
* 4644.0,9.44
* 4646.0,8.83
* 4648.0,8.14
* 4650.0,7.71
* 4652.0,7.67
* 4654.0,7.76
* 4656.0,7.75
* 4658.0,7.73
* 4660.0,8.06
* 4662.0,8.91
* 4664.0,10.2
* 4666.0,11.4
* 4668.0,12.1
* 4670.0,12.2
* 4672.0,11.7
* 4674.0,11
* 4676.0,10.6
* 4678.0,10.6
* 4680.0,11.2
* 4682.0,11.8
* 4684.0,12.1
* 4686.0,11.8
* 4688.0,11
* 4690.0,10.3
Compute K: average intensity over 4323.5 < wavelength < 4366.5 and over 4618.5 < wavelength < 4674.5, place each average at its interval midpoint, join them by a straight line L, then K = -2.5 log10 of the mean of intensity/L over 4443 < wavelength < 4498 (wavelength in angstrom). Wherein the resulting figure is 0.01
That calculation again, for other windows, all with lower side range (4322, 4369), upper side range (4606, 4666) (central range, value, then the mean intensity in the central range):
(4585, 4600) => -0.14 mag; 10.9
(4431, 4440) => 0.11 mag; 8.98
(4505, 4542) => -0.01 mag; 9.82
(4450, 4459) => -0.04 mag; 10.3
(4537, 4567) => -0.08 mag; 10.4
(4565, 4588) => -0.04 mag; 10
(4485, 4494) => -0.01 mag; 9.9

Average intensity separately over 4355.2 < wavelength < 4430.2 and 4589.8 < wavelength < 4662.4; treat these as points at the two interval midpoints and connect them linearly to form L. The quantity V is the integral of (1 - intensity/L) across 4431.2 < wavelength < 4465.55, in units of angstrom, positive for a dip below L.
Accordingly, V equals 0.4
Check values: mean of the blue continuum 9.96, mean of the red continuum 9.71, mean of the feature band 9.78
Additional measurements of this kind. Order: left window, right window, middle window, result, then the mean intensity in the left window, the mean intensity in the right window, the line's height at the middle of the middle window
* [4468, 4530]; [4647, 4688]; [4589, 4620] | -1.9 angstrom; 9.84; 10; 9.97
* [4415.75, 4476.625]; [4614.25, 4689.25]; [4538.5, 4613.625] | -3.7 angstrom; 9.95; 9.96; 9.95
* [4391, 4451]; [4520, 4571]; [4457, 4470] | 0.4 angstrom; 10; 10.2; 10.1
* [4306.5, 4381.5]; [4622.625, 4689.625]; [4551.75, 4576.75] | -0.9 angstrom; 9.84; 9.97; 9.93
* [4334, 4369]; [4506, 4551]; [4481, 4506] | 0.1 angstrom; 10.3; 9.94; 10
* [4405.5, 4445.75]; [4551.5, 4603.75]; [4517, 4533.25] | 0.2 angstrom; 10.1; 10.4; 10.3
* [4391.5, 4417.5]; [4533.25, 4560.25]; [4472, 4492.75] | 0.8 angstrom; 10.1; 10.3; 10.2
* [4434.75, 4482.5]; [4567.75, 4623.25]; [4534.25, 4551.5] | 0.1 angstrom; 9.78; 10.4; 10.1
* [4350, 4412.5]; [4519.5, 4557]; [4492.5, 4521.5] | 1.1 angstrom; 9.78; 10.2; 10.1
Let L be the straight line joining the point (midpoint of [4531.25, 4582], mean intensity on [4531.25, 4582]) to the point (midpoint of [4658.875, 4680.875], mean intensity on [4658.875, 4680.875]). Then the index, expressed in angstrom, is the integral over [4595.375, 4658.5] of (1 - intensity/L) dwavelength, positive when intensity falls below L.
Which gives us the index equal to 5.06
